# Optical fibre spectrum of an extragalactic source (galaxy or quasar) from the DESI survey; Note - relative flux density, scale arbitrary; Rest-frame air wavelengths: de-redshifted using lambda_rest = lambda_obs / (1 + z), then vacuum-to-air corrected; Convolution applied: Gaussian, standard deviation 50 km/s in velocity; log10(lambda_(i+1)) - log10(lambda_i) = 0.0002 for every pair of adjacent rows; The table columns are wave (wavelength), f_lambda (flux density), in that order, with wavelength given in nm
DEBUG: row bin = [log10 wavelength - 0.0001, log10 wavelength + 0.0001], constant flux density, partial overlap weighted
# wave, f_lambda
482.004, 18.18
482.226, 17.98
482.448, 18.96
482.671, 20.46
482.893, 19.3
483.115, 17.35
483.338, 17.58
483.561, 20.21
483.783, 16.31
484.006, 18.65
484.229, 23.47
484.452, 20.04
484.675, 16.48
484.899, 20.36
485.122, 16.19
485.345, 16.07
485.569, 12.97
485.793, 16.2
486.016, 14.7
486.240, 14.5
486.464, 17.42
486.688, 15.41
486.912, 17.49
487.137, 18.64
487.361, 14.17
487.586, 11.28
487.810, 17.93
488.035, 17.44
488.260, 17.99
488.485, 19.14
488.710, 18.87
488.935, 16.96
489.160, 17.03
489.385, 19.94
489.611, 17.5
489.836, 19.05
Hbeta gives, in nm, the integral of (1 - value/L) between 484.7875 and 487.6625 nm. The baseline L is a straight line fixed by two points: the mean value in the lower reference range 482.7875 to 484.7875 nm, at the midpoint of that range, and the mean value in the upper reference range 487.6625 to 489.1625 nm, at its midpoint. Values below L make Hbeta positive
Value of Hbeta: 0.38 nm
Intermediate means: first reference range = 18.8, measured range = 15.9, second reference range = 17.8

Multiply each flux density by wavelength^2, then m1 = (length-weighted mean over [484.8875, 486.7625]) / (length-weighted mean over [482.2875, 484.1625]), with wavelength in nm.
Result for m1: 0.9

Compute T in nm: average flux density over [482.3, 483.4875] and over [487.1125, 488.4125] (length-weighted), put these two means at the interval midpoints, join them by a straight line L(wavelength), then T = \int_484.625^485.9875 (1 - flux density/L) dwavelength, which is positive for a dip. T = 0.09 nm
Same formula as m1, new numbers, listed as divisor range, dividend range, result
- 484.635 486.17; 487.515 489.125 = 1.09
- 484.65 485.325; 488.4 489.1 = 1.05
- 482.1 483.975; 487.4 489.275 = 0.94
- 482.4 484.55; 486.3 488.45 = 0.87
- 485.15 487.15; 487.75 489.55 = 1.16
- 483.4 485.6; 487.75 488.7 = 1.01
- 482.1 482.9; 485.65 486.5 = 0.82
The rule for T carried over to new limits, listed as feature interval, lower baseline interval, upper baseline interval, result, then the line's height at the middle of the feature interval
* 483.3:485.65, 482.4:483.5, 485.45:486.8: -0.14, 17.1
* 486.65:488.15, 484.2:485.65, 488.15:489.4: 0.16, 18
